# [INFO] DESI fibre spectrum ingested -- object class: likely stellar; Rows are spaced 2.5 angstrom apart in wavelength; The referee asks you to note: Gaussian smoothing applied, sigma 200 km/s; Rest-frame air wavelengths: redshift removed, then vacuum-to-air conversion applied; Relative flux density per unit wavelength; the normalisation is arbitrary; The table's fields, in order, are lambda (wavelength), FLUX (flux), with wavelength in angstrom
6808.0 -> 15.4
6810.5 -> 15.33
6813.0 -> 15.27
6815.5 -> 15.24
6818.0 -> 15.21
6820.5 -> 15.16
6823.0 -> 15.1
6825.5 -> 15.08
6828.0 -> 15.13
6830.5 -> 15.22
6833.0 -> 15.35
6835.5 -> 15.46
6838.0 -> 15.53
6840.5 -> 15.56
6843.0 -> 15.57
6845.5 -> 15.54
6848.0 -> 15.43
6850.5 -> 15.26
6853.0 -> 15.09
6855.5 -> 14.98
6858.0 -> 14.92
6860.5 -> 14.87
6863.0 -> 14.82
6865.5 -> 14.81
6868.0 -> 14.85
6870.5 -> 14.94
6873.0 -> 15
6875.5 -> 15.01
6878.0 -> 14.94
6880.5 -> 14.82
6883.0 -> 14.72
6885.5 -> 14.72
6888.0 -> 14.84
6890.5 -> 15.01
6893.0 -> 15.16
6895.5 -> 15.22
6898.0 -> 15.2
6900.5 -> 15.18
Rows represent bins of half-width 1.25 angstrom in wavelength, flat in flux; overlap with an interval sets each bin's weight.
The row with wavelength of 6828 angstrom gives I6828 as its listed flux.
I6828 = 15.13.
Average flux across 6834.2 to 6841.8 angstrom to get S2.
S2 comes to 15.5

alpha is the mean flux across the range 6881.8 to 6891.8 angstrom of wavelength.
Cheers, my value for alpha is 14.8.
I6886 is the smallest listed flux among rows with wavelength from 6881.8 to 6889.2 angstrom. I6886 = 14.72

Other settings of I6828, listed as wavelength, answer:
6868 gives 14.85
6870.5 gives 14.94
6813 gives 15.27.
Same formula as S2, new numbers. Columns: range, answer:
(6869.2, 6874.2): 15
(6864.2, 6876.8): 14.9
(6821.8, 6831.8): 15.1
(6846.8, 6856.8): 15.2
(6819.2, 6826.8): 15.1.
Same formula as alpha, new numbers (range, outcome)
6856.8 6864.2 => 14.9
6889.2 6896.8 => 15.1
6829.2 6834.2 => 15.3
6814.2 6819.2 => 15.2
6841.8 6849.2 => 15.5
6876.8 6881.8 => 14.9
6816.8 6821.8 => 15.2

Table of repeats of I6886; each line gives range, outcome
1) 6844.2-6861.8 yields 14.87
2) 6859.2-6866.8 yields 14.81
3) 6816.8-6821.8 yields 15.16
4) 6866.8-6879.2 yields 14.85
